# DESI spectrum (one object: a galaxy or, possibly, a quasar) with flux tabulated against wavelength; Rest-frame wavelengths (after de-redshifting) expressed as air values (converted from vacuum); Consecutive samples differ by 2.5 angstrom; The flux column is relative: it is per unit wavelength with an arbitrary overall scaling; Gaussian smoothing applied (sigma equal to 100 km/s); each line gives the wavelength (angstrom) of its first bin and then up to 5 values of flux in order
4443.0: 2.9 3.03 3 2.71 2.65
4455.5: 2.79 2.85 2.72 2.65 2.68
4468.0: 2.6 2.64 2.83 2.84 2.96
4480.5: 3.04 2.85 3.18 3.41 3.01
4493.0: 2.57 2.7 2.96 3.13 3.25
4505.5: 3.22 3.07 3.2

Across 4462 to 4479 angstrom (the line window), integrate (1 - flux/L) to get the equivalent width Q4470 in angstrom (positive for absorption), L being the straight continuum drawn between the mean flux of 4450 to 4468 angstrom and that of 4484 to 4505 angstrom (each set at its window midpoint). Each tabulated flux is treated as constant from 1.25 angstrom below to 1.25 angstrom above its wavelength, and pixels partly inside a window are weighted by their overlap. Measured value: 0.5 angstrom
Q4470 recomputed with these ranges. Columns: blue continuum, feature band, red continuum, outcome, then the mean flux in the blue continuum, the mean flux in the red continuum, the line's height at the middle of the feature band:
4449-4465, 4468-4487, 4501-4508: 0.3 angstrom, 2.73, 3.19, 2.93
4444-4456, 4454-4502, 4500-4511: 2.3 angstrom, 2.84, 3.18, 3.01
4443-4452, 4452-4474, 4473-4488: 1.8 angstrom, 2.9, 3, 2.95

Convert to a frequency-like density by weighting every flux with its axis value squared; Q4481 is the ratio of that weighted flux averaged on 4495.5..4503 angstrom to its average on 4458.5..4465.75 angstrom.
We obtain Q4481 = 1.14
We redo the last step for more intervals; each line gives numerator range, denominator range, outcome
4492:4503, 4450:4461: 1.07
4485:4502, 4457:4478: 1.10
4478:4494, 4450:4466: 1.12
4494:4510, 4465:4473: 1.16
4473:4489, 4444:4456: 1.08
